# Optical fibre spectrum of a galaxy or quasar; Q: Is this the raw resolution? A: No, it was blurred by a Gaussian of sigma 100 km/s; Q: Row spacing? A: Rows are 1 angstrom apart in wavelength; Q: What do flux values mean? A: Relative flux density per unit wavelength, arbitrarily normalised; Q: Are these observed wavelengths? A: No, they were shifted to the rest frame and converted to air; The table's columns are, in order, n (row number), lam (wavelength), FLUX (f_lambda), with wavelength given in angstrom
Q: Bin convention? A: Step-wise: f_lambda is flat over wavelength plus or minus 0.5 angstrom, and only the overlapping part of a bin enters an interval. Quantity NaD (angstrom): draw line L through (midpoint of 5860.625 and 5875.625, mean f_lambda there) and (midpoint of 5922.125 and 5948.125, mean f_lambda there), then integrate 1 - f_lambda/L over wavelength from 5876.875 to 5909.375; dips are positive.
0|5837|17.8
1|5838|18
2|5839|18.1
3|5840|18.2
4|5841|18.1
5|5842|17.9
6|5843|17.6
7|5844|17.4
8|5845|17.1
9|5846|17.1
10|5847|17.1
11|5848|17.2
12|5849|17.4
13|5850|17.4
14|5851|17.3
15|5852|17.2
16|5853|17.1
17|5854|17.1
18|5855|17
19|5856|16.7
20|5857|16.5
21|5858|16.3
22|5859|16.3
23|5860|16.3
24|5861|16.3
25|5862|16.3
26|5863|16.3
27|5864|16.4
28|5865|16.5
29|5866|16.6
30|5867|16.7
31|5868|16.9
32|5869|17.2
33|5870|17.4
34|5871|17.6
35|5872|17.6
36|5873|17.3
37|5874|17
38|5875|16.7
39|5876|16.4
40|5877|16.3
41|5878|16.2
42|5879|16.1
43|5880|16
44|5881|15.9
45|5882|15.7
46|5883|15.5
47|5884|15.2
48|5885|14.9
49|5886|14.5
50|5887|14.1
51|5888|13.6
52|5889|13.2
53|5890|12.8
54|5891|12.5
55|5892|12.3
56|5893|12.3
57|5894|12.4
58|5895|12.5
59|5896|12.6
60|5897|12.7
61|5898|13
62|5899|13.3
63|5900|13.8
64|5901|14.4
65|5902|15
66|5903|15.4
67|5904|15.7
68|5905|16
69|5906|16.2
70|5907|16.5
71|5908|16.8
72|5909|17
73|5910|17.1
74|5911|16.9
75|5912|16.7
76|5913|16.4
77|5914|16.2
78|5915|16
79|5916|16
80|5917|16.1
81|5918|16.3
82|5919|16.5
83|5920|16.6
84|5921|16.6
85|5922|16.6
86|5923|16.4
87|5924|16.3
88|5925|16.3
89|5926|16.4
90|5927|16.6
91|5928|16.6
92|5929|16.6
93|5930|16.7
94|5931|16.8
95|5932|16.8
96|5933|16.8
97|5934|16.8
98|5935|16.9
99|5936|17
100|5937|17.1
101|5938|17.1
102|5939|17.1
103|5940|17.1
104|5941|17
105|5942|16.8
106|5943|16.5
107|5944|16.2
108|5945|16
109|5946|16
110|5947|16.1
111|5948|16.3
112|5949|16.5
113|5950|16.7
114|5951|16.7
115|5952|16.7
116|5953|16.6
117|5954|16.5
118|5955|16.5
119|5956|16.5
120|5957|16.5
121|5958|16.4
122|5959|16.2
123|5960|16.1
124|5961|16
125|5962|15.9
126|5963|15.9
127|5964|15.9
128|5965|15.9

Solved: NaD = 4.3 angstrom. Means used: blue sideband 16.9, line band 14.5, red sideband 16.6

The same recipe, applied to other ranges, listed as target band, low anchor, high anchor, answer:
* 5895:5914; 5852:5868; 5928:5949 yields 1.6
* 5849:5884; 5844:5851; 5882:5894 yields -2.4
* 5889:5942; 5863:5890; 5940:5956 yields 2.0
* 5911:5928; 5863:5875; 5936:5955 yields 0.3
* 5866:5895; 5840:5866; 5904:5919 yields 2.4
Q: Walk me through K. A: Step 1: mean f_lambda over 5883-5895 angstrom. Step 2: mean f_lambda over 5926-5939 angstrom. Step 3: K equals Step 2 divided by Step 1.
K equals 1.25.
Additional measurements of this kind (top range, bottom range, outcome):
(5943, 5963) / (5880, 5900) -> 1.19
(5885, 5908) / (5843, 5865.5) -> 0.83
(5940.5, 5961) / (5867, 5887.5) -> 1.01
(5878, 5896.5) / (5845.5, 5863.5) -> 0.84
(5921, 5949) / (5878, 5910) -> 1.15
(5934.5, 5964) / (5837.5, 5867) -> 0.97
